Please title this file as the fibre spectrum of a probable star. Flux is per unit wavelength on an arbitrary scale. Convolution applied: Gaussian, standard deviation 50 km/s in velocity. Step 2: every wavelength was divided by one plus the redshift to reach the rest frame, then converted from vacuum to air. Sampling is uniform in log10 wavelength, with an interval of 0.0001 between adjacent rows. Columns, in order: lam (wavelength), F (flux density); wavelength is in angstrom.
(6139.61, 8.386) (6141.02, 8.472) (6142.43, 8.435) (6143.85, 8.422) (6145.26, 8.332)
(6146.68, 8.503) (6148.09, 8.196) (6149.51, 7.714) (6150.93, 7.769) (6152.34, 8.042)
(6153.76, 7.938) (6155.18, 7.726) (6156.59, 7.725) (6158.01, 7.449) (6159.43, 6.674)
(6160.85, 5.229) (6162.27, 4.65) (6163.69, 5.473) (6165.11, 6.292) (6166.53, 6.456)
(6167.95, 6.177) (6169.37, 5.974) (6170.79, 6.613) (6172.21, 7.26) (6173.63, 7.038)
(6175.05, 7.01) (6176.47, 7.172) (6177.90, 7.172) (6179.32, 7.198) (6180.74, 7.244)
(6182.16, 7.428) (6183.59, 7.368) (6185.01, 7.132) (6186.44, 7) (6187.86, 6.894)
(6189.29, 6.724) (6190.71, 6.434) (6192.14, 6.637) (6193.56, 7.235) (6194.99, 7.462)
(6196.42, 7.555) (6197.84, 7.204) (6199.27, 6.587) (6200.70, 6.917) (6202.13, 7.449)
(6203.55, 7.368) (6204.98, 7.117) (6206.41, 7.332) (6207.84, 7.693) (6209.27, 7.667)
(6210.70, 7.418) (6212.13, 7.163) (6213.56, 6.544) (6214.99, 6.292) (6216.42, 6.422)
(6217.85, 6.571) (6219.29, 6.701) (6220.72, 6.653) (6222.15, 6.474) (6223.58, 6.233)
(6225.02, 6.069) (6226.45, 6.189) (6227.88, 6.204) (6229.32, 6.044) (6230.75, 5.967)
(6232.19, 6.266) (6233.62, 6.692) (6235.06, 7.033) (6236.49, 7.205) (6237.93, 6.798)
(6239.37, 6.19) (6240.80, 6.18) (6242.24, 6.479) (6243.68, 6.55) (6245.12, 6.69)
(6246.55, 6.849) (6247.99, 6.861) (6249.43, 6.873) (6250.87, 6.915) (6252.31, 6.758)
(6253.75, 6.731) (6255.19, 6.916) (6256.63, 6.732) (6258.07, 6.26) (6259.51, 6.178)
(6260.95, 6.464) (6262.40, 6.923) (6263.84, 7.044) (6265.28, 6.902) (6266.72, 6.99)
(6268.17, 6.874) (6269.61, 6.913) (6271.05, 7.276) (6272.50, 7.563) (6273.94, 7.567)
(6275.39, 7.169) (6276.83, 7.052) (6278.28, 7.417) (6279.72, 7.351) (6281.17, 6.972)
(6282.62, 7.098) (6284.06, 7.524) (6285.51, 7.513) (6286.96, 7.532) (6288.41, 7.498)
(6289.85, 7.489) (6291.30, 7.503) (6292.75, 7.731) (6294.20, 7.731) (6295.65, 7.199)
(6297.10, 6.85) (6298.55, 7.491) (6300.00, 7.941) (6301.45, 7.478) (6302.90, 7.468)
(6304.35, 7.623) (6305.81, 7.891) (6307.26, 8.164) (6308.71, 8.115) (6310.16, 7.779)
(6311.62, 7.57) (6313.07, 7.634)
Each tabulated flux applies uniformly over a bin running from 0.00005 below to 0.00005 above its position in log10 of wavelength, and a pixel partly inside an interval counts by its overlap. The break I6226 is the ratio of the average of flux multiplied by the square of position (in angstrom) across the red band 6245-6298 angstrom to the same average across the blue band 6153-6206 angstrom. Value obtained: 1.06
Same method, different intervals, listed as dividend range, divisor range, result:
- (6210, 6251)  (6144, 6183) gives 0.95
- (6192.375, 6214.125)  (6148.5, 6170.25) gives 1.09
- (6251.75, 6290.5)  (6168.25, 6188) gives 1.04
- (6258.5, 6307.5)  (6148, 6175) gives 1.11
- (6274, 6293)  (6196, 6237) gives 1.11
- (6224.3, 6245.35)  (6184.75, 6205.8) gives 0.92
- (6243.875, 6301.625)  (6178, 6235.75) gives 1.06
